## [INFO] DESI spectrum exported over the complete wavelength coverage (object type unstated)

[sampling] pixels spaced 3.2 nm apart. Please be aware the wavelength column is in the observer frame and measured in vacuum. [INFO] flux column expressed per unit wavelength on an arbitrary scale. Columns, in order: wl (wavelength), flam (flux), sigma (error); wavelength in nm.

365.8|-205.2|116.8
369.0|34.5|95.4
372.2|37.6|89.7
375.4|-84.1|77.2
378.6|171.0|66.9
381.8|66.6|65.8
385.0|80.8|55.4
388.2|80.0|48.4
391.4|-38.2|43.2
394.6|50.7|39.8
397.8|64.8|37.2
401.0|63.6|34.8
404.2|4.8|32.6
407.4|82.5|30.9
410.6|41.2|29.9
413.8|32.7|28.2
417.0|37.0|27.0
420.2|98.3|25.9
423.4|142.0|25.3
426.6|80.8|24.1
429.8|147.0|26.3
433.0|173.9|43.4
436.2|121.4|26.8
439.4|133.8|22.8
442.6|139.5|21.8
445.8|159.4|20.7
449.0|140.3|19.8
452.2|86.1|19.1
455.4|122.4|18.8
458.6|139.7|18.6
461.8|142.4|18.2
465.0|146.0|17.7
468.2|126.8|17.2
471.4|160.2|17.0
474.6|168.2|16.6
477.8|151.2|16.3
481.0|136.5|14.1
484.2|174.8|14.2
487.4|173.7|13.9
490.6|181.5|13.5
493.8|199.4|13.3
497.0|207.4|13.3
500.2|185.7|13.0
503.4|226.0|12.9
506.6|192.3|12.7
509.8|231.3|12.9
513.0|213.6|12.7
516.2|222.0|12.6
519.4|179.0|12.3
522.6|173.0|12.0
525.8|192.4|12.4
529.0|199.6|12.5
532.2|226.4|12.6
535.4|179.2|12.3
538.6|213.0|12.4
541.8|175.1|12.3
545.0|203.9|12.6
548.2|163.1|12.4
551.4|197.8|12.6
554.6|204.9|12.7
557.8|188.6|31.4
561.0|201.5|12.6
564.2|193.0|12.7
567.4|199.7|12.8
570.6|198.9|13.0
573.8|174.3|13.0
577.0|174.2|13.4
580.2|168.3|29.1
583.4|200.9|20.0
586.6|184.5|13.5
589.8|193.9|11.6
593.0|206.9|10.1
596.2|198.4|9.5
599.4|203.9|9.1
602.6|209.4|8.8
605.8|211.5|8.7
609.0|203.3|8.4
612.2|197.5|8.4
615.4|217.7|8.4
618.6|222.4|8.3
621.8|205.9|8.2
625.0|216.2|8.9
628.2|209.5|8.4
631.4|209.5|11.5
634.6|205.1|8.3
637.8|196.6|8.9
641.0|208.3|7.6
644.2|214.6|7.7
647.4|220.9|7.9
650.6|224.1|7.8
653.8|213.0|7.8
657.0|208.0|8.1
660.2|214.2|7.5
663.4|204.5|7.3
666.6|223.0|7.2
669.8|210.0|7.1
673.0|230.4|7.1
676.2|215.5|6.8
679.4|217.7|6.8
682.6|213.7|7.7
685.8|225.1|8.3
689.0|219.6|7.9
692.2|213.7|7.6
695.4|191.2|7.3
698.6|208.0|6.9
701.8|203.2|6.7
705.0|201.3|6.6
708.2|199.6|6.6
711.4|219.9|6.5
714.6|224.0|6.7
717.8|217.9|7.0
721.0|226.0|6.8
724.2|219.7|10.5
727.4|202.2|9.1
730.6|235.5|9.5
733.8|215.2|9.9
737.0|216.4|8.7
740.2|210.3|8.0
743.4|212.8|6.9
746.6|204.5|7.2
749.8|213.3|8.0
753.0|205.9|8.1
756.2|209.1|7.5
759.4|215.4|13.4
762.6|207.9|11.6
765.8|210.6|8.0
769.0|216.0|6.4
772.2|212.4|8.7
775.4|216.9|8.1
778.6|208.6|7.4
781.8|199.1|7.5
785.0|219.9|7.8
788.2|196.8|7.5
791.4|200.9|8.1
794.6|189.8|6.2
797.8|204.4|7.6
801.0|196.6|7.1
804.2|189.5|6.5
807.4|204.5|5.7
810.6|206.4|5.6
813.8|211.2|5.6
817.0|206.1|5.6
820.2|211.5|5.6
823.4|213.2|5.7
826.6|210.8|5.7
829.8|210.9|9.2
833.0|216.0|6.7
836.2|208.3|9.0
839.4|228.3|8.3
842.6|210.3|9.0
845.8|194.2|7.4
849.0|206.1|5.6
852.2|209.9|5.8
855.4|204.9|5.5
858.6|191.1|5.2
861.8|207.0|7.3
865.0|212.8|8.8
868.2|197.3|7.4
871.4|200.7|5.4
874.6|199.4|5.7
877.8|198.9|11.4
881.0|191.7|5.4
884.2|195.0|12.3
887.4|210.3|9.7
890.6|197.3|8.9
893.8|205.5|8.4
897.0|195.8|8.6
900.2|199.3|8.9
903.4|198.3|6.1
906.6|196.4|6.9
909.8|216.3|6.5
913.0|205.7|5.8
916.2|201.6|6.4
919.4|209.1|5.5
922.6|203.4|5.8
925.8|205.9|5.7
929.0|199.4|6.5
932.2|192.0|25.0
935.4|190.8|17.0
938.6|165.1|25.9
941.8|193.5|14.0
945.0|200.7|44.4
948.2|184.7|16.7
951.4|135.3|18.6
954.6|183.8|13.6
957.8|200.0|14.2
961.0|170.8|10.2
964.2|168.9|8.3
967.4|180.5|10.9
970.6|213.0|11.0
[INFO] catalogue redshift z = 0.115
